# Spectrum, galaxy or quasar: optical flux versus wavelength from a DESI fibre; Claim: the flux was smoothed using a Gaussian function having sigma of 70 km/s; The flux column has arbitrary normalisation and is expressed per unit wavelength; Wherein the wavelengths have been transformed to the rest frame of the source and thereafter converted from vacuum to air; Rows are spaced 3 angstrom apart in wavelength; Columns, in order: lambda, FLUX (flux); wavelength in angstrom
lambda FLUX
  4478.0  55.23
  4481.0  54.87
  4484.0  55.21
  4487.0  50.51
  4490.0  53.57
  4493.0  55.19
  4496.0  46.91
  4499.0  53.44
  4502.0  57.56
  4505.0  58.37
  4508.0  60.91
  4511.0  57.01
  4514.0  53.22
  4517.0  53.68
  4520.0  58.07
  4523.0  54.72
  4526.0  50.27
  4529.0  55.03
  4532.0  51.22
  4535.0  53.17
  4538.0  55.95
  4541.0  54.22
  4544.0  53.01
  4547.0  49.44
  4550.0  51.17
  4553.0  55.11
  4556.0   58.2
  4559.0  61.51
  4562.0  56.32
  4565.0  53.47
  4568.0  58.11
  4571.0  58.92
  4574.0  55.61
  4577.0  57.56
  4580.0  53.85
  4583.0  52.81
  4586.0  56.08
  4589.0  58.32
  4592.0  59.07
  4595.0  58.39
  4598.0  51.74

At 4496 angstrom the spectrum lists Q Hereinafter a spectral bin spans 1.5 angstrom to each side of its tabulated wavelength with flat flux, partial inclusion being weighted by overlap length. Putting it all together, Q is 46.91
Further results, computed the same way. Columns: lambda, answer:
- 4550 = 51.17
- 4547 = 49.44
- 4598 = 51.74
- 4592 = 59.07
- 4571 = 58.92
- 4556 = 58.2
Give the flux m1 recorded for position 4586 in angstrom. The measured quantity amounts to 56.08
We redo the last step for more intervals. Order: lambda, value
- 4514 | 53.22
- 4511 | 57.01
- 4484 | 55.21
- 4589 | 58.32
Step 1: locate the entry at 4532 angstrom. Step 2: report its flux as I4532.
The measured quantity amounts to 51.22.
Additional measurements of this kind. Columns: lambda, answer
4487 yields 50.51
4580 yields 53.85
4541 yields 54.22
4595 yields 58.39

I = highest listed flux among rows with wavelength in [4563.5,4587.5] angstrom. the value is 58.92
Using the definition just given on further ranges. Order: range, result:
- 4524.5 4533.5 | 55.03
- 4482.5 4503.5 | 57.56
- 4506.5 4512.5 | 60.91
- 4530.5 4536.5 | 53.17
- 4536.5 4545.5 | 55.95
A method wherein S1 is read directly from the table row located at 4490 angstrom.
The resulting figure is 53.57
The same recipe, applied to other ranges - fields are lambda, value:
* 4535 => 53.17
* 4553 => 55.11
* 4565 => 53.47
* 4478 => 55.23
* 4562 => 56.32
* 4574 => 55.61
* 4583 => 52.81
